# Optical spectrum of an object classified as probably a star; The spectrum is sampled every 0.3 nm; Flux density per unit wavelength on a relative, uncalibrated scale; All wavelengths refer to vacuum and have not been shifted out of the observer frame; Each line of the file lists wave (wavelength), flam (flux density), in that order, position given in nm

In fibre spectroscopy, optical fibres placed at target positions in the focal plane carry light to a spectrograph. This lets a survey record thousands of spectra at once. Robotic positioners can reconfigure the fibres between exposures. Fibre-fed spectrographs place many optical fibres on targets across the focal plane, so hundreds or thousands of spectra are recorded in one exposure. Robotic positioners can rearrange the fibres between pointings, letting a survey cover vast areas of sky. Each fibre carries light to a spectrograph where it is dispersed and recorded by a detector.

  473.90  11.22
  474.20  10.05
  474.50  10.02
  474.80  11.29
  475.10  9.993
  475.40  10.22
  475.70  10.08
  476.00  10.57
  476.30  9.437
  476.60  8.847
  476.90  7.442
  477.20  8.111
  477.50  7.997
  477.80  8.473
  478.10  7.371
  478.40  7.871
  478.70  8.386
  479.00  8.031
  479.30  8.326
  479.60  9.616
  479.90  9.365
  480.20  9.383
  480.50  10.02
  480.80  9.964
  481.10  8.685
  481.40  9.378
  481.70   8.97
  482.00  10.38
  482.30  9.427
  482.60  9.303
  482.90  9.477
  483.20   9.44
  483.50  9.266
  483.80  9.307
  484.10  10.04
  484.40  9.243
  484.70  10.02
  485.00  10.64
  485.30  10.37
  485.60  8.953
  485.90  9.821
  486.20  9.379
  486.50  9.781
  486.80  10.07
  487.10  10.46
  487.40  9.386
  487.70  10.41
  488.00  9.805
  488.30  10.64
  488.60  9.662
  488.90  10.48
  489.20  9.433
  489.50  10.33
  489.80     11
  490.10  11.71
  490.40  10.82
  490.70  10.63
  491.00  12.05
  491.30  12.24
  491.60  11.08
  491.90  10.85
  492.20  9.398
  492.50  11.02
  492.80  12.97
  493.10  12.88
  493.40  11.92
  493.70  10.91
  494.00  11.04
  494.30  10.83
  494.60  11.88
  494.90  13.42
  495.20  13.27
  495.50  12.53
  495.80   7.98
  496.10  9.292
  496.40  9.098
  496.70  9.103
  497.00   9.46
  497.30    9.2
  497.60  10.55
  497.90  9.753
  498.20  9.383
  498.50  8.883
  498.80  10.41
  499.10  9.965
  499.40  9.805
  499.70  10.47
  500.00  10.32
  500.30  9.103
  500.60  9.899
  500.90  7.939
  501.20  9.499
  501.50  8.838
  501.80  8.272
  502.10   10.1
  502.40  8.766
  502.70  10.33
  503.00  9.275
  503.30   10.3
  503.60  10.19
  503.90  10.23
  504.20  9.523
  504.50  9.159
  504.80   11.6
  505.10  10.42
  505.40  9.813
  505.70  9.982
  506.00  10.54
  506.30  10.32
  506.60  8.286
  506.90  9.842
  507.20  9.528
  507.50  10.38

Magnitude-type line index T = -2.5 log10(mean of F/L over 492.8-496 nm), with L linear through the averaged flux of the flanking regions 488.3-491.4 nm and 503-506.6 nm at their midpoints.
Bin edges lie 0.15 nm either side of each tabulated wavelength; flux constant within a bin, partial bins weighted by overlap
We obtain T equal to -0.11 mag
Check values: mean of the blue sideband 10.8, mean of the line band 11.7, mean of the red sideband 10.1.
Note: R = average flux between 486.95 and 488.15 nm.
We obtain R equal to 10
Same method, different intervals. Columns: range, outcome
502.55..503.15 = 9.8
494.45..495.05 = 12.7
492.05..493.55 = 11.6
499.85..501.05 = 9.32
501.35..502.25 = 9.07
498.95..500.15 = 10.1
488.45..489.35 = 9.86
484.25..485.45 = 10.1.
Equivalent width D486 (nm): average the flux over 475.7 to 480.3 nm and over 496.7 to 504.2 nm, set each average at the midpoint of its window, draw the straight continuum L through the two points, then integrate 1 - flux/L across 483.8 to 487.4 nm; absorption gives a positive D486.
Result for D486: -0.35 nm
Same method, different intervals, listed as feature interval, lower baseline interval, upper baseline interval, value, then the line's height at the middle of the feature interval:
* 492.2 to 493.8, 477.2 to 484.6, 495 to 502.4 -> -0.37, 9.51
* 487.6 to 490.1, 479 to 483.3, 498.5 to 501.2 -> -0.21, 9.49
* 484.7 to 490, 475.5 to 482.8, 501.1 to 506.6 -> -0.45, 9.26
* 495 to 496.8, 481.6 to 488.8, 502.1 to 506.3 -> -0.08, 9.91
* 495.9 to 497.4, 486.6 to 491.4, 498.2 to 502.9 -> 0.10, 9.85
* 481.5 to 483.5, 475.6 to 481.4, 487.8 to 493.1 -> 0.01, 9.53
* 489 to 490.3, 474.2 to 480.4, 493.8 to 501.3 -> -0.12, 9.72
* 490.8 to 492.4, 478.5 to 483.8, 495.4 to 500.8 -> -0.27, 9.52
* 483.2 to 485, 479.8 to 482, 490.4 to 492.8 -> 0.06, 9.97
